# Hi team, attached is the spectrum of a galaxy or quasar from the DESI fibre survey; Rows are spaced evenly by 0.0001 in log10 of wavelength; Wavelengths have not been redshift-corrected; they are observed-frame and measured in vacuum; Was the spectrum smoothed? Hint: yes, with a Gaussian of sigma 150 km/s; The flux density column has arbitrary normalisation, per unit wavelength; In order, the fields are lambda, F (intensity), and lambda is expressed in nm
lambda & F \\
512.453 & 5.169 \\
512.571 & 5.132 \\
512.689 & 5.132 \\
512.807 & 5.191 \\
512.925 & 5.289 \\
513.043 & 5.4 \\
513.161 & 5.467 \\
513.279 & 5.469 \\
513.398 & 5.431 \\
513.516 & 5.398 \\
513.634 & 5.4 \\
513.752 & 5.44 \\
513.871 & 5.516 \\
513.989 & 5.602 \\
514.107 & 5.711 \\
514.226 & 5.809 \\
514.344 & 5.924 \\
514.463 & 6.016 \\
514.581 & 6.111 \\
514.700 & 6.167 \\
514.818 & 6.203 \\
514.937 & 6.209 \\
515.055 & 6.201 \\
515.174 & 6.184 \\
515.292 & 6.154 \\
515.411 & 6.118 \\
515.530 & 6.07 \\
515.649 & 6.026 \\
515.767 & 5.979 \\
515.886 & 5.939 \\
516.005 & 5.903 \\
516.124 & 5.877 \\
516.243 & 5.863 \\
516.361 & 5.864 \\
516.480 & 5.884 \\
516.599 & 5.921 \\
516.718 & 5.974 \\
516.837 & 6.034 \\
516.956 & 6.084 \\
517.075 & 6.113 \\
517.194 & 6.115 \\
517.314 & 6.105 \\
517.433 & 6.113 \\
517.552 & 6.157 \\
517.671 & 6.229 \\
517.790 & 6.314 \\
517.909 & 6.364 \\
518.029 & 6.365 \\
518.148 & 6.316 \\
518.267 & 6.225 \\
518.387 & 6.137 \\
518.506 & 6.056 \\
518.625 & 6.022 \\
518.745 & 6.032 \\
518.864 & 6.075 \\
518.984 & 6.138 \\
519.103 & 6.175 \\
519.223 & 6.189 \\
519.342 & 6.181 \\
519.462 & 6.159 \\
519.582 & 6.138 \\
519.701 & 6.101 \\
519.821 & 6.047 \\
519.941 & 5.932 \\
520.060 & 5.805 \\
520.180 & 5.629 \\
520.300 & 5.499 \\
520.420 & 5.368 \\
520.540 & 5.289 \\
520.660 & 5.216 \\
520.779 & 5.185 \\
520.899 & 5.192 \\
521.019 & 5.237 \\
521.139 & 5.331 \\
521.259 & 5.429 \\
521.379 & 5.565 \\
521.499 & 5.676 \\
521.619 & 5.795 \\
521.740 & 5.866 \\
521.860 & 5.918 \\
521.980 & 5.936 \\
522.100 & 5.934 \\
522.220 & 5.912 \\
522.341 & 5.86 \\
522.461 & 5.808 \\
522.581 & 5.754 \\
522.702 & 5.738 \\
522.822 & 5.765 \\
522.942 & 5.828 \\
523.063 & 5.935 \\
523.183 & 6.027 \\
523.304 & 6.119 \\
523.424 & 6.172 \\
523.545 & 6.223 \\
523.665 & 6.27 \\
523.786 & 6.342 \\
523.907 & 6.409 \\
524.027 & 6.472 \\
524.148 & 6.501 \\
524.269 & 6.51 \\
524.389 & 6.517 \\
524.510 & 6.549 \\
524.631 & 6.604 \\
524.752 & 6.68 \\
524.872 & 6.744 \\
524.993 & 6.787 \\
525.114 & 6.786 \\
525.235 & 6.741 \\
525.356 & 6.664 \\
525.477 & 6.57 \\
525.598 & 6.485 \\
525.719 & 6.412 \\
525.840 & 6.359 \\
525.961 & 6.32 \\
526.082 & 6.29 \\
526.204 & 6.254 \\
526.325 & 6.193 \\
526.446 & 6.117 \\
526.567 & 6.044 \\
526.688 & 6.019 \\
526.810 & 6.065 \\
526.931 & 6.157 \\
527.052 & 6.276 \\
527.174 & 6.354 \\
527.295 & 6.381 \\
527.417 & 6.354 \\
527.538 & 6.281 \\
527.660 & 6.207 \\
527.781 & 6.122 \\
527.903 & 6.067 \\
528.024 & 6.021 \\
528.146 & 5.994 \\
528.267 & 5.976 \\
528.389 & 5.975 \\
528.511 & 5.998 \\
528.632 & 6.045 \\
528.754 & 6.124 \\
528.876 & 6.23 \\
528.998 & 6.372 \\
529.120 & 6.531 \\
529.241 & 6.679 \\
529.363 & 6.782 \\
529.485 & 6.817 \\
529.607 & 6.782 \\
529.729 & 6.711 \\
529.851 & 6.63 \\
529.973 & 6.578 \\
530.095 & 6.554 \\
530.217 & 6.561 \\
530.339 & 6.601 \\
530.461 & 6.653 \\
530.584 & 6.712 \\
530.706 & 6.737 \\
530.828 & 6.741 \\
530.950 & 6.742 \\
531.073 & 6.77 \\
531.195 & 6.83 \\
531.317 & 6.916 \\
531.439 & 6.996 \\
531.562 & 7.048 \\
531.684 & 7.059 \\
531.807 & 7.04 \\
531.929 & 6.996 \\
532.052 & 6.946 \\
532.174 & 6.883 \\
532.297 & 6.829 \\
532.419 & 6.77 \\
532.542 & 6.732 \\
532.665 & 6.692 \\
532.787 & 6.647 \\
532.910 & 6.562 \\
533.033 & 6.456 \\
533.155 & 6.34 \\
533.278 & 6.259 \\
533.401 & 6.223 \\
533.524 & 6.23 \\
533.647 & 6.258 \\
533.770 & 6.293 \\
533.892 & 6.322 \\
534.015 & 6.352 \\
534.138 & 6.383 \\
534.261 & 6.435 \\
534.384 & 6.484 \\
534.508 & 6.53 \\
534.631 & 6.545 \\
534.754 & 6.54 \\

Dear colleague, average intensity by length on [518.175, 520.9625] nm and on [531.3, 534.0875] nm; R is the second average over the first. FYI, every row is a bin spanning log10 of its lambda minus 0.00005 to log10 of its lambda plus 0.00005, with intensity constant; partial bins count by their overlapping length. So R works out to 1.1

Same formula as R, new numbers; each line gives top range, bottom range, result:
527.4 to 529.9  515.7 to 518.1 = 1.04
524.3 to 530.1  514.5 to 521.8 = 1.07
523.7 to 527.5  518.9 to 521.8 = 1.12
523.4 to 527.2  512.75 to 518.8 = 1.08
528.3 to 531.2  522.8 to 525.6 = 1.02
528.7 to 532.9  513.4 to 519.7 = 1.12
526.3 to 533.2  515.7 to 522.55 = 1.10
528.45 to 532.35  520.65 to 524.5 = 1.13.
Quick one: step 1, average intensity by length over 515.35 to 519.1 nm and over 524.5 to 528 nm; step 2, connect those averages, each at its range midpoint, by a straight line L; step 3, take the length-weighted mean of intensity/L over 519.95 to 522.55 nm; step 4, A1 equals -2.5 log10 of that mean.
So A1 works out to 0.11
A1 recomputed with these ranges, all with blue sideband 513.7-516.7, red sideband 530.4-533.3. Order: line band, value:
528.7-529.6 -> 0.02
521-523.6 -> 0.09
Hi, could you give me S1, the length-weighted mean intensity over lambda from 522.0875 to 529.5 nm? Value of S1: 6.27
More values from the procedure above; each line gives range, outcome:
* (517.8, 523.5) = 5.86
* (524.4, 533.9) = 6.5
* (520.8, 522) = 5.57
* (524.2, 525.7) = 6.63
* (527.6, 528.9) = 6.07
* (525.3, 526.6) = 6.34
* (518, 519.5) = 6.16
